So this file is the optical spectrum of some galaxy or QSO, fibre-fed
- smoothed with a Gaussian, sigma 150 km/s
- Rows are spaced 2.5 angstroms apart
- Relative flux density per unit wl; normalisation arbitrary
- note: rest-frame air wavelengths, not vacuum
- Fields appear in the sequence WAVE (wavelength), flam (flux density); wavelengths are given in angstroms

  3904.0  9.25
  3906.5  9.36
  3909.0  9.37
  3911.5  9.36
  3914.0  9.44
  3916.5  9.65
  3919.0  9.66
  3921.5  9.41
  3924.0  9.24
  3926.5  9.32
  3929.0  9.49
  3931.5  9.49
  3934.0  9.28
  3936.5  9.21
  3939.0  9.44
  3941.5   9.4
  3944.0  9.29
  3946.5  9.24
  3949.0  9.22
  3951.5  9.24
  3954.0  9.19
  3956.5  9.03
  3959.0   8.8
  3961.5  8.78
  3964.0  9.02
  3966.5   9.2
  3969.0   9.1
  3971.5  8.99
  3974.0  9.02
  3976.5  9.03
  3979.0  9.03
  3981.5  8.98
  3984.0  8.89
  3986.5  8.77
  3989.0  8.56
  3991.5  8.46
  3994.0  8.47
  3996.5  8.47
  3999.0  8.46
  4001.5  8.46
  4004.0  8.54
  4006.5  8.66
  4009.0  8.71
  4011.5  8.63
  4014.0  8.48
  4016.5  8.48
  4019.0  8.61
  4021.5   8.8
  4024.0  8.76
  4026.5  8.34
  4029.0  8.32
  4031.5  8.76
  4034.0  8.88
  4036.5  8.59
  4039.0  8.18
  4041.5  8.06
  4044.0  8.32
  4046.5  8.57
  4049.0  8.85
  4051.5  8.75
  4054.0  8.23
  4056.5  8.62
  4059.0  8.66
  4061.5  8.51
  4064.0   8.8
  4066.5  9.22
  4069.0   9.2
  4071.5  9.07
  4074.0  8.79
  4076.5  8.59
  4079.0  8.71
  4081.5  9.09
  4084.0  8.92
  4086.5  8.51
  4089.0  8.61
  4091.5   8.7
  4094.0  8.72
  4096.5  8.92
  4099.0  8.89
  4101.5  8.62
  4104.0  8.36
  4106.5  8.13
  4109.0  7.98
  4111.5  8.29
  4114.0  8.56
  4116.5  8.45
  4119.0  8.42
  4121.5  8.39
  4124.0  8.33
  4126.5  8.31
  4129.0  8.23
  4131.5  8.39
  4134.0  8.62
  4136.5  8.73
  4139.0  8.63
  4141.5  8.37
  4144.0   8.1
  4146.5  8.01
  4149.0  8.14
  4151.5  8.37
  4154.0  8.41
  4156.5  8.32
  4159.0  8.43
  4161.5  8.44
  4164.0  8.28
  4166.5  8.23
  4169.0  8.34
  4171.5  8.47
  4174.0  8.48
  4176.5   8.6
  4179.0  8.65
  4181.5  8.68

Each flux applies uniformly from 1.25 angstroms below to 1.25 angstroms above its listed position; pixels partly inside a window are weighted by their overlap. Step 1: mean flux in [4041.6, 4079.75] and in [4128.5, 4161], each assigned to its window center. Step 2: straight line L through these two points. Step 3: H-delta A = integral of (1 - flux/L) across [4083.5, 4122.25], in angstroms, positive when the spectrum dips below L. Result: 0.1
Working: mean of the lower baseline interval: 8.71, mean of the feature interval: 8.52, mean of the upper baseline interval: 8.37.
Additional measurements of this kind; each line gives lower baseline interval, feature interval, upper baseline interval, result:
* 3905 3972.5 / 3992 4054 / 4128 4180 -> 2.7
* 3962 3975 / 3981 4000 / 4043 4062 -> 0.6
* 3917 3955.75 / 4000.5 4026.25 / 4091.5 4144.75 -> 1.0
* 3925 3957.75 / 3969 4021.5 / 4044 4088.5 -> 2.1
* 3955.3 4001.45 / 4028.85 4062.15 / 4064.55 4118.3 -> 0.8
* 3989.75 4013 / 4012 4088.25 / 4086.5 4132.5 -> -1.3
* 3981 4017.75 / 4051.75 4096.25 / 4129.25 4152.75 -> -1.5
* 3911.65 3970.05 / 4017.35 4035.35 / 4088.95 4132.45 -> 0.5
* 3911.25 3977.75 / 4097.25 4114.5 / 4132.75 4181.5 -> 0.4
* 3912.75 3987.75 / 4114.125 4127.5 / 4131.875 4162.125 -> 0.1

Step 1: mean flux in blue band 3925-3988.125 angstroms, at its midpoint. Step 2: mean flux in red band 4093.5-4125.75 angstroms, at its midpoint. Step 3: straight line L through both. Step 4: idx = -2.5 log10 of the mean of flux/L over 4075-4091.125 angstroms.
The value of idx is -0.02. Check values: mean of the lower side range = 9.13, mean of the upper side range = 8.46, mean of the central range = 8.74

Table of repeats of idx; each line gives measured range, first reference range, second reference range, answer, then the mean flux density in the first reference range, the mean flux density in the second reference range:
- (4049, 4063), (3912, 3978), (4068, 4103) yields 0.04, 9.24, 8.8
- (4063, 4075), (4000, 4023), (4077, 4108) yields -0.05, 8.6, 8.67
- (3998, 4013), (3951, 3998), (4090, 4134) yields 0.03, 8.89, 8.46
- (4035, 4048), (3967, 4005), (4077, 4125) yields 0.04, 8.76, 8.56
